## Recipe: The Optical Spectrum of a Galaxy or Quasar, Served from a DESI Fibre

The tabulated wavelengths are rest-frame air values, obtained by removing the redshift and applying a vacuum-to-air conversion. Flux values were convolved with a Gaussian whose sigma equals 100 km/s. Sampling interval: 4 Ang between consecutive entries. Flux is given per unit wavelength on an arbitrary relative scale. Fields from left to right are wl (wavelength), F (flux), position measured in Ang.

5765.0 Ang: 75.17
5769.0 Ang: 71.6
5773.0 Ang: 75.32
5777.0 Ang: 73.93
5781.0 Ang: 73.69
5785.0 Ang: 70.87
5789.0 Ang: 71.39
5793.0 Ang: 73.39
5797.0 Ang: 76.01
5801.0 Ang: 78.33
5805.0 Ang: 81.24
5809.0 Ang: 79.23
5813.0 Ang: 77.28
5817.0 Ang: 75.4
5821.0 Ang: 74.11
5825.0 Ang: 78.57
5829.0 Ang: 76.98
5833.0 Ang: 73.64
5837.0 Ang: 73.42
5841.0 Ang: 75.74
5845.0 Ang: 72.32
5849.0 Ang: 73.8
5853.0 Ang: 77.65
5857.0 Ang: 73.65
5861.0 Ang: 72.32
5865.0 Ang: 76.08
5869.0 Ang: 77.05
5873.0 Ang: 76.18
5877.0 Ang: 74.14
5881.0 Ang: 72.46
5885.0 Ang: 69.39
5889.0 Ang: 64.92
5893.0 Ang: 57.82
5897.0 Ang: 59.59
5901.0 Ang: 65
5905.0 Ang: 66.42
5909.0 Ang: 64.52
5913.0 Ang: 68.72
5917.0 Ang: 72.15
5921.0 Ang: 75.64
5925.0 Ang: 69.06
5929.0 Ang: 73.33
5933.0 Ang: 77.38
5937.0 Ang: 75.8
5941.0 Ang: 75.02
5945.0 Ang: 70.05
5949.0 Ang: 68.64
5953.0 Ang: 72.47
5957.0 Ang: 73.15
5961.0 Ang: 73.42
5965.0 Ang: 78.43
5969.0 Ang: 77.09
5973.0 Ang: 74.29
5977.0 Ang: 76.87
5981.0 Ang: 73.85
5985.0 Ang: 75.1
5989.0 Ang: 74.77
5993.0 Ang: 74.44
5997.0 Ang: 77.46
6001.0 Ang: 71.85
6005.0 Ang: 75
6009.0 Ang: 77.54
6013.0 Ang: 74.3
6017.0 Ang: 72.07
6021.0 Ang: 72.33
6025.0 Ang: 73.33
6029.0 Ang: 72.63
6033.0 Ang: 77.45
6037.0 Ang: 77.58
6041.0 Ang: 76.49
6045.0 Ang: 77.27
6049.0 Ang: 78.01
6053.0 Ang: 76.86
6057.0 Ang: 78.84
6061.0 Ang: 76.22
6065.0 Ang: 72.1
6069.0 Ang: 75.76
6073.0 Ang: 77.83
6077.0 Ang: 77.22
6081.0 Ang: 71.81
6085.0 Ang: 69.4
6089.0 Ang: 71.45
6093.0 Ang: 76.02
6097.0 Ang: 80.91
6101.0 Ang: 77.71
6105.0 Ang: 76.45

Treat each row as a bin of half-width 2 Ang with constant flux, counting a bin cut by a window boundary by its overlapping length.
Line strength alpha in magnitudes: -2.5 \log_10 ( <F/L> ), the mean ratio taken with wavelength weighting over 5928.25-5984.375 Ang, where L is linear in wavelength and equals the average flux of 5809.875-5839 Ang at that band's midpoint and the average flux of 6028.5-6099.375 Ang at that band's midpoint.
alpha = 0.02 mag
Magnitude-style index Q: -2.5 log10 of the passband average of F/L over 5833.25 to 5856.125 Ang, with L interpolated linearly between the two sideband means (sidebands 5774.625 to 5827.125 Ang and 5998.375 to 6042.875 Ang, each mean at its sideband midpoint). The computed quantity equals 0.01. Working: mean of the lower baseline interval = 75.7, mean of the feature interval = 74.5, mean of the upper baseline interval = 74.6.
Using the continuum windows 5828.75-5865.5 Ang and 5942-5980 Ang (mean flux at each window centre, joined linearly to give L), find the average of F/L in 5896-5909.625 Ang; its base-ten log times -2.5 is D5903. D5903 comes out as 0.16 mag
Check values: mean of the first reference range 74.4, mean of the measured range 64.1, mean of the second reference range 73.9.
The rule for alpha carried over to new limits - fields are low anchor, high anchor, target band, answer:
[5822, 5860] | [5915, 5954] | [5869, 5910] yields 0.10 mag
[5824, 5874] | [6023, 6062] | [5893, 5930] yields 0.12 mag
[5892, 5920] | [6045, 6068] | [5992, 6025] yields -0.02 mag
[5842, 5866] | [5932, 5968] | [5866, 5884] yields -0.01 mag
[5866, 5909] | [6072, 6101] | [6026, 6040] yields -0.04 mag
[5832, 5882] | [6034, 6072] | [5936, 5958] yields 0.05 mag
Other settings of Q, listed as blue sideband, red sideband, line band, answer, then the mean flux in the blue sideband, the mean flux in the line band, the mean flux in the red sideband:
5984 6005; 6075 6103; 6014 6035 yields 0.018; 74.7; 73.6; 74.9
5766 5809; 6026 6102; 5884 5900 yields 0.198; 74.8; 62.7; 75.8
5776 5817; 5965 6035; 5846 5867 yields 0.011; 75.6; 74.6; 74.8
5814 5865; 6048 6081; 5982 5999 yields 0.007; 74.9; 75.3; 76.3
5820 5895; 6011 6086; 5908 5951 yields 0.028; 73.2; 72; 75.2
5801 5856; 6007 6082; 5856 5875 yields 0.013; 76.1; 75.1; 75.6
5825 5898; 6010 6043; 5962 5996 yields -0.023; 72.4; 75.6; 74.6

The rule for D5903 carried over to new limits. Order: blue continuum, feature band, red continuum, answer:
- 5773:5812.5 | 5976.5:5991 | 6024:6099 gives 0.01 mag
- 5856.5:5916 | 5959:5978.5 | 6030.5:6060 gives -0.04 mag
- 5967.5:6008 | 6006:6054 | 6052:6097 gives -0.01 mag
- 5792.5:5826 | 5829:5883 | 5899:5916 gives -0.04 mag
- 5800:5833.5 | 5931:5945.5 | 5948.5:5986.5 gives 0.00 mag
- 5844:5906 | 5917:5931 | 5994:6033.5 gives -0.01 mag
